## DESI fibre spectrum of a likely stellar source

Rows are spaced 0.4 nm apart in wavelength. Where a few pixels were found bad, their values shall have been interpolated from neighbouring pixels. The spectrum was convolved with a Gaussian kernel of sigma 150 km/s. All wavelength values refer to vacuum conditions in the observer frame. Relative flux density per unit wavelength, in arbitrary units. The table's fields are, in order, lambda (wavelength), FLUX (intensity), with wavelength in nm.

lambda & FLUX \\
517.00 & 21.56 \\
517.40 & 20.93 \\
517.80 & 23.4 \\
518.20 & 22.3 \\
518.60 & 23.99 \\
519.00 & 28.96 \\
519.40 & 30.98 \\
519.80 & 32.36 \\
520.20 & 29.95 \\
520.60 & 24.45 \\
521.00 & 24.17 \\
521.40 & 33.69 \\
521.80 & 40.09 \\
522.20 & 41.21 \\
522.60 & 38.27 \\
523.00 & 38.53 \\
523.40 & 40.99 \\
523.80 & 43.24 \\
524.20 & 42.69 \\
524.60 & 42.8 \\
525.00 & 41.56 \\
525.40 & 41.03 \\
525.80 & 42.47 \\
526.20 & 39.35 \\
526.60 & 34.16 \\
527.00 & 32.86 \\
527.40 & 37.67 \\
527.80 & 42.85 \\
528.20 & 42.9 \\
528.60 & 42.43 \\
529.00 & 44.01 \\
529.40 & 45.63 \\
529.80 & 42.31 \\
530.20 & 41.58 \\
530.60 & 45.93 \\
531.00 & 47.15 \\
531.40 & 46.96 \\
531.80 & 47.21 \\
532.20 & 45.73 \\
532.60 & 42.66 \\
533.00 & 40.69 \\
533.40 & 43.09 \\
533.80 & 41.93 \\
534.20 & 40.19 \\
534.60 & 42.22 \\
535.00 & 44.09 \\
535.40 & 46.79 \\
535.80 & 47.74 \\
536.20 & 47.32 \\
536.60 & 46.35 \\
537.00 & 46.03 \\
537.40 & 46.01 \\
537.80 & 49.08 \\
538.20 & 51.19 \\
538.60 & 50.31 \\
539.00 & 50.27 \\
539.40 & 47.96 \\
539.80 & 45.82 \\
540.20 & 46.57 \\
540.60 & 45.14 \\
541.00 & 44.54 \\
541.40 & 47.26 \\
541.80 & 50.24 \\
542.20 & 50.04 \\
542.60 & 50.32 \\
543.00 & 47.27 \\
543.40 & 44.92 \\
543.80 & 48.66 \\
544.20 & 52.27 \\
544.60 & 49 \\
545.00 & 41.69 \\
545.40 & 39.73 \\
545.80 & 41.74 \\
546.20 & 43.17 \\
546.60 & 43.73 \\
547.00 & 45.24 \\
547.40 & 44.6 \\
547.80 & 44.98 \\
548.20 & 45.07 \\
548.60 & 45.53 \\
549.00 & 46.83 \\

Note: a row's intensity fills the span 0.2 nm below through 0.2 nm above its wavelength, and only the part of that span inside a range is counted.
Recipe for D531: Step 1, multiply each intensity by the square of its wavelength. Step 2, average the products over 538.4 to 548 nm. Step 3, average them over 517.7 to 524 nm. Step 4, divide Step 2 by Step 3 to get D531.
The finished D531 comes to 1.56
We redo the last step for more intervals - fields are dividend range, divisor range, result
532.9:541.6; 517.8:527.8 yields 1.38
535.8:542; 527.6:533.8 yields 1.12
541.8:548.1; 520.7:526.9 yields 1.29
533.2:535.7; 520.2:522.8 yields 1.36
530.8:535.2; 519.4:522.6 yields 1.41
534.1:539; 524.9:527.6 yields 1.27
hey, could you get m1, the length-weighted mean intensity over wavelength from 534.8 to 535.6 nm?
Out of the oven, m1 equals 45.4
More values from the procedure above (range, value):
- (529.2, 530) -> 44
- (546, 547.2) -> 44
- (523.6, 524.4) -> 43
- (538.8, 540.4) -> 47.7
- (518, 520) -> 27.7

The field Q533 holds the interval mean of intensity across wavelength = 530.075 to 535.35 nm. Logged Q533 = 43.9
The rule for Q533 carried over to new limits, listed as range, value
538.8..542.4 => 47.5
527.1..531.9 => 43.6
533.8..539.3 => 46.6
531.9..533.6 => 43.3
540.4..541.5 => 45.5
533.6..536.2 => 44.1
